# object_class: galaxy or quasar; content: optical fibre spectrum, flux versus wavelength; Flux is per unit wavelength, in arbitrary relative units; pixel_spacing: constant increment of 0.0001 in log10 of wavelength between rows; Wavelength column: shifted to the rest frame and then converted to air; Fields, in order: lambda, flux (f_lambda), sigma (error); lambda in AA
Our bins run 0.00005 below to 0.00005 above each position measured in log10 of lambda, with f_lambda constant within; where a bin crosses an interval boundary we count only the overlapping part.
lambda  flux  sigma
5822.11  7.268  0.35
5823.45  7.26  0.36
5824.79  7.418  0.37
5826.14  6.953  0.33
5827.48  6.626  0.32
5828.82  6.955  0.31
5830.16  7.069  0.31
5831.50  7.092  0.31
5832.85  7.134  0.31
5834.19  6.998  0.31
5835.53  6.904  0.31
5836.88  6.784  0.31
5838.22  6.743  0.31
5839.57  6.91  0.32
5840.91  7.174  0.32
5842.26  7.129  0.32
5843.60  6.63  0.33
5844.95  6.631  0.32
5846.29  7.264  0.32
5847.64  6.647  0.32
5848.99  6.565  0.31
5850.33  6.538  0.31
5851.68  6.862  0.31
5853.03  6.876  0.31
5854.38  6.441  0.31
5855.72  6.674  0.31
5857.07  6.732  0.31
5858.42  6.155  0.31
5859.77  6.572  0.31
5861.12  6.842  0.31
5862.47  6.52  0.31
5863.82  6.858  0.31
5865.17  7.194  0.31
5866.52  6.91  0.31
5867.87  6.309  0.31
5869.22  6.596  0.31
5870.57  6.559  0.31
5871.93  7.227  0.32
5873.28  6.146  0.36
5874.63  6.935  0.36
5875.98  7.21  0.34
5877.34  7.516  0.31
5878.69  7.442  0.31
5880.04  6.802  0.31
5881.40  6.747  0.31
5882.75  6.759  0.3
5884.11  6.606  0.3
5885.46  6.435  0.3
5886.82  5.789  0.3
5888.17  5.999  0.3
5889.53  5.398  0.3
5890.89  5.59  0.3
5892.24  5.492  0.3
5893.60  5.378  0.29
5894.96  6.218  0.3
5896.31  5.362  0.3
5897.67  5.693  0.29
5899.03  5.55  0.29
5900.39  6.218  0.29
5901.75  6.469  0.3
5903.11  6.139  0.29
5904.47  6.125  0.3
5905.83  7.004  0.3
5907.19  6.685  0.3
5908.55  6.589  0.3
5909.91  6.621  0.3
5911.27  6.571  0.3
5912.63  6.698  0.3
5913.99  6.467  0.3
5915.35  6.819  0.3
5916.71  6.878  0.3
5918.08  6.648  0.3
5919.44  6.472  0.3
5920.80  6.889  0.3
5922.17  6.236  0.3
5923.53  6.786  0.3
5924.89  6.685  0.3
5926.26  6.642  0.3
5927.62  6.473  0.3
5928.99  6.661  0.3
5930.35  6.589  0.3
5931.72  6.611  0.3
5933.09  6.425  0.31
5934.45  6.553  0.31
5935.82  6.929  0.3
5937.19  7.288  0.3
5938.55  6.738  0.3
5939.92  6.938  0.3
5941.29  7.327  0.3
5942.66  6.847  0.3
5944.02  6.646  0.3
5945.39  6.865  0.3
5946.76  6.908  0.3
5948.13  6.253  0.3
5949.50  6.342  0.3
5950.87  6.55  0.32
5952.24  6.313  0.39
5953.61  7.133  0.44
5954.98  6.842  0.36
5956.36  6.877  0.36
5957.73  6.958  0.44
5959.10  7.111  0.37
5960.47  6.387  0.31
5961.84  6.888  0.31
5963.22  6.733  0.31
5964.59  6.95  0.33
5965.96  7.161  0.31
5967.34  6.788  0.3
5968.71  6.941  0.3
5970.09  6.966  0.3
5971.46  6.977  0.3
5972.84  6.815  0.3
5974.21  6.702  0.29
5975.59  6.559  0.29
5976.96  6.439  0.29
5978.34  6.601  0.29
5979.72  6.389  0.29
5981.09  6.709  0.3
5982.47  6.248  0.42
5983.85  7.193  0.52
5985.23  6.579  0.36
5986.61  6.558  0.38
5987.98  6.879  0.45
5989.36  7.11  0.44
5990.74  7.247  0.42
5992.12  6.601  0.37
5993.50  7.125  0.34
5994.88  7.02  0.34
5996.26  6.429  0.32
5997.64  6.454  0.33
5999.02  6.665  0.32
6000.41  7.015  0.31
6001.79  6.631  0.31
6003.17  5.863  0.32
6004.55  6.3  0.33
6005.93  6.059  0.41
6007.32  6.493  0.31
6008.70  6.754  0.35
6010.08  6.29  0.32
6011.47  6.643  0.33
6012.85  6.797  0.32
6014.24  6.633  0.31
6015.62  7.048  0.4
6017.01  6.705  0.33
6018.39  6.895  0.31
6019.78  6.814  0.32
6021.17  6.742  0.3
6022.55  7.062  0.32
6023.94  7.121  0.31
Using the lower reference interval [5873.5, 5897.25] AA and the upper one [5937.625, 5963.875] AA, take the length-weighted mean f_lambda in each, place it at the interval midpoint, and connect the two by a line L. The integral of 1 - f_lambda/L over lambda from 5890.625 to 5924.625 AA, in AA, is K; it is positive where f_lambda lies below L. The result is 0.9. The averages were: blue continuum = 6.32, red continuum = 6.78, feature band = 6.32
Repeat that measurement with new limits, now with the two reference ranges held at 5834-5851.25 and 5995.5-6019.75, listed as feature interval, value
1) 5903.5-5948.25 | 0.1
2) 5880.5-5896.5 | 1.8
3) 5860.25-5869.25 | 0.1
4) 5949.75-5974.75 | -0.7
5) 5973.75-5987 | 0.0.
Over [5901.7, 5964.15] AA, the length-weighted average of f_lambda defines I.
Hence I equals 6.69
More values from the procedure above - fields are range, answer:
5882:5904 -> 5.95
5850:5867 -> 6.71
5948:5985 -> 6.74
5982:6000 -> 6.79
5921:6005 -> 6.73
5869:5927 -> 6.44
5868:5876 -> 6.71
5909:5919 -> 6.67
